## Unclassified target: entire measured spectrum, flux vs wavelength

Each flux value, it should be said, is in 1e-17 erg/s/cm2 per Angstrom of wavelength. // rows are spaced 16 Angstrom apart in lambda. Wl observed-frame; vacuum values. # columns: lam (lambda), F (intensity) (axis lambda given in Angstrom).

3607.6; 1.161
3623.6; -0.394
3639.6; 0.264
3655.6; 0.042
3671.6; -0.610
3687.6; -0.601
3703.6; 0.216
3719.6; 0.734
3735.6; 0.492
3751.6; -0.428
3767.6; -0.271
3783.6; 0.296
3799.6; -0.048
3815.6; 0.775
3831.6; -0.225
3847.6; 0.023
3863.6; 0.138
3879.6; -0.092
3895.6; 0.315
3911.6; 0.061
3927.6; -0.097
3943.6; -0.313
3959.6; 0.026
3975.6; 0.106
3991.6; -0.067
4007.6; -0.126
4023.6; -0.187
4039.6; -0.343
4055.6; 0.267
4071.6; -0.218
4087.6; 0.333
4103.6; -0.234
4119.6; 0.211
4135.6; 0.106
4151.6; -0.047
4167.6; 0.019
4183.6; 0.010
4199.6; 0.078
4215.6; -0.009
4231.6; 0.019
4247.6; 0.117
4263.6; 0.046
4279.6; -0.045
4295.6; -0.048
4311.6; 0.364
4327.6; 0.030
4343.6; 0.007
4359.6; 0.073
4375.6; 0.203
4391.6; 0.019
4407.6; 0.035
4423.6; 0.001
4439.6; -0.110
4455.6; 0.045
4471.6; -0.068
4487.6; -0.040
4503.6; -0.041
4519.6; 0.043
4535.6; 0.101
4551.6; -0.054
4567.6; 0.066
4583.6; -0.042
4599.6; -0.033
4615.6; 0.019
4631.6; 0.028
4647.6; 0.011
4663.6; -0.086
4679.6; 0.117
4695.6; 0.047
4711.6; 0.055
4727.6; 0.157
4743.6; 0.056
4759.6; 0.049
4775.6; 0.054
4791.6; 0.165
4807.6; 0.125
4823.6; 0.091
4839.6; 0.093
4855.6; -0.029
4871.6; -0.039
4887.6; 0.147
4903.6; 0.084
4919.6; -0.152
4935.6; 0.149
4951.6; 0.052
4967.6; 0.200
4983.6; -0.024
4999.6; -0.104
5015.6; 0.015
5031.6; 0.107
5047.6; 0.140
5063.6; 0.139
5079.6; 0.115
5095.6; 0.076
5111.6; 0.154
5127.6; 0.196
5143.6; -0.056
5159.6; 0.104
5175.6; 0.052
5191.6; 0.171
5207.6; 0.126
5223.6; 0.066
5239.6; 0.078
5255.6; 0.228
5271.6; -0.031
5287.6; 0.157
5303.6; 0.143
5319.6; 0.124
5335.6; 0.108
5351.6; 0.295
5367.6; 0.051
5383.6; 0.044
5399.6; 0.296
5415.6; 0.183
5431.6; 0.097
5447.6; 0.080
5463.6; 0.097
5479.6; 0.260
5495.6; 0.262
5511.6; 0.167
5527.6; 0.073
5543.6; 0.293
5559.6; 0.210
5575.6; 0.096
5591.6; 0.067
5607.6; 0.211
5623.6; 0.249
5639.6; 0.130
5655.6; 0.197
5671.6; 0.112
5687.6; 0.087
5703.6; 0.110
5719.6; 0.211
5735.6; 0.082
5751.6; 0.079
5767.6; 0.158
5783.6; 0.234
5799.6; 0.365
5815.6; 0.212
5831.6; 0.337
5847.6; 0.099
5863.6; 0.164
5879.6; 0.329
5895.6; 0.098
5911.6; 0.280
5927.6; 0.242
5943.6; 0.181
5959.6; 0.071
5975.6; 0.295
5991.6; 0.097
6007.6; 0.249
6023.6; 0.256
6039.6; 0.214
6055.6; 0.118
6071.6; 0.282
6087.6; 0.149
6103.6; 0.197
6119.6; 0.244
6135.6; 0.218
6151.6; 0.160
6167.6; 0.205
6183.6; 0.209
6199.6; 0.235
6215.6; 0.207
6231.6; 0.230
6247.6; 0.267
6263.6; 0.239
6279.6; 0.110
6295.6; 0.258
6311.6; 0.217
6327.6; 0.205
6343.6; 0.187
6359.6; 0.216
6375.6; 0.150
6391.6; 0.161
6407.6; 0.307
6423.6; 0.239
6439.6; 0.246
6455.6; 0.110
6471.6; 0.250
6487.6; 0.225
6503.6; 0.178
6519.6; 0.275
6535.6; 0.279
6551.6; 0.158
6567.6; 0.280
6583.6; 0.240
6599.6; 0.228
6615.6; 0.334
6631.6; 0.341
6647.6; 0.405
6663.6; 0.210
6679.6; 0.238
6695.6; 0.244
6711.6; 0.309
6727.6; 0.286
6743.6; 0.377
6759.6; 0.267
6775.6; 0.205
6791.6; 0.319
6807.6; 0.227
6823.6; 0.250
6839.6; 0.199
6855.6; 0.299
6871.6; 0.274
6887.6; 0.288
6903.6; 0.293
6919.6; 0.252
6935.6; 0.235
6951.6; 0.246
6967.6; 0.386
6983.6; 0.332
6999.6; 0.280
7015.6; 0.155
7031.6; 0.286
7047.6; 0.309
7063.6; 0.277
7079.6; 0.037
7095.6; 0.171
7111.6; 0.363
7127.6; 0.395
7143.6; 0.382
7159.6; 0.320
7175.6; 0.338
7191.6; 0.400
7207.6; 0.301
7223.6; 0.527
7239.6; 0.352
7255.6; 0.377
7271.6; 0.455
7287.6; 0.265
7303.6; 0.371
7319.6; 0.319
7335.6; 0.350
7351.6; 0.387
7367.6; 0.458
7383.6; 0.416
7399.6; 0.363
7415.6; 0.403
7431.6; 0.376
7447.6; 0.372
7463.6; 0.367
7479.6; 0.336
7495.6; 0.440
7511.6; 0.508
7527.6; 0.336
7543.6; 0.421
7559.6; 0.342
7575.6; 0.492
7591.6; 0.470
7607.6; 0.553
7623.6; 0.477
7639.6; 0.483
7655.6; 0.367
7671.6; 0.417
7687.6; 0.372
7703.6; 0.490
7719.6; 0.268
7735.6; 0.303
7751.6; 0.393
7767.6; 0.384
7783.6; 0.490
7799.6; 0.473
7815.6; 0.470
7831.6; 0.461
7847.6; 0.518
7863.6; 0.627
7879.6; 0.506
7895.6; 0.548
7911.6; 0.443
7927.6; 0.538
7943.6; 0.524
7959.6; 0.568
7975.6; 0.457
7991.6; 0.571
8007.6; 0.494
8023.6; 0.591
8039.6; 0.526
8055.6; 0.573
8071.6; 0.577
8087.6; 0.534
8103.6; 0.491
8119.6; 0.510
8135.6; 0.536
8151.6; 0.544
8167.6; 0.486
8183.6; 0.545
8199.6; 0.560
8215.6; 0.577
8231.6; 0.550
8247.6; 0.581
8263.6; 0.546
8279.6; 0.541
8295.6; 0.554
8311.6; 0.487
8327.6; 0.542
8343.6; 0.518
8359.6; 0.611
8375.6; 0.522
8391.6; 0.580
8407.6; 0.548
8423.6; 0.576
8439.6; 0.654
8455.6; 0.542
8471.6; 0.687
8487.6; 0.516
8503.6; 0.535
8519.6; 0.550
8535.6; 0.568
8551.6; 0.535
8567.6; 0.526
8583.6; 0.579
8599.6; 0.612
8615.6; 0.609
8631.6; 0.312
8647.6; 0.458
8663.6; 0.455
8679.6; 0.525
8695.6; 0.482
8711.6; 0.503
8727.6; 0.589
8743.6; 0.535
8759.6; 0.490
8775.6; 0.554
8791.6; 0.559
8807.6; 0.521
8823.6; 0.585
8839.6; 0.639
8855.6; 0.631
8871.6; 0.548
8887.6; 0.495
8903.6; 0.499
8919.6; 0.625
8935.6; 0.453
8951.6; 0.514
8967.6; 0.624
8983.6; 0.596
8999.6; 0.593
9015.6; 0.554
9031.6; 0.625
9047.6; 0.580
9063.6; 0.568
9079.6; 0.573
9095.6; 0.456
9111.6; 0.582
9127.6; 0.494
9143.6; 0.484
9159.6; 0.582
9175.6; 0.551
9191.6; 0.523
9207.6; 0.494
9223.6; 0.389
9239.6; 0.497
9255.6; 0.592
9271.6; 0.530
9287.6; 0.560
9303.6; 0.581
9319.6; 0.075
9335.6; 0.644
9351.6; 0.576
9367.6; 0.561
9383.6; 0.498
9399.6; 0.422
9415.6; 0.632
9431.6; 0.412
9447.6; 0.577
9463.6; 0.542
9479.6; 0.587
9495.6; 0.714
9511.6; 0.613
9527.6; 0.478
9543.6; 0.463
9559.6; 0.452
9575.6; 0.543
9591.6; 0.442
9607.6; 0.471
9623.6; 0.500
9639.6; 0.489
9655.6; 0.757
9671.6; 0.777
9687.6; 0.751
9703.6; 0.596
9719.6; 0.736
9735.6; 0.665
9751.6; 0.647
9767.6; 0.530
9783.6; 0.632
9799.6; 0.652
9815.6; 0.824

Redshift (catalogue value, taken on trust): 0.783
